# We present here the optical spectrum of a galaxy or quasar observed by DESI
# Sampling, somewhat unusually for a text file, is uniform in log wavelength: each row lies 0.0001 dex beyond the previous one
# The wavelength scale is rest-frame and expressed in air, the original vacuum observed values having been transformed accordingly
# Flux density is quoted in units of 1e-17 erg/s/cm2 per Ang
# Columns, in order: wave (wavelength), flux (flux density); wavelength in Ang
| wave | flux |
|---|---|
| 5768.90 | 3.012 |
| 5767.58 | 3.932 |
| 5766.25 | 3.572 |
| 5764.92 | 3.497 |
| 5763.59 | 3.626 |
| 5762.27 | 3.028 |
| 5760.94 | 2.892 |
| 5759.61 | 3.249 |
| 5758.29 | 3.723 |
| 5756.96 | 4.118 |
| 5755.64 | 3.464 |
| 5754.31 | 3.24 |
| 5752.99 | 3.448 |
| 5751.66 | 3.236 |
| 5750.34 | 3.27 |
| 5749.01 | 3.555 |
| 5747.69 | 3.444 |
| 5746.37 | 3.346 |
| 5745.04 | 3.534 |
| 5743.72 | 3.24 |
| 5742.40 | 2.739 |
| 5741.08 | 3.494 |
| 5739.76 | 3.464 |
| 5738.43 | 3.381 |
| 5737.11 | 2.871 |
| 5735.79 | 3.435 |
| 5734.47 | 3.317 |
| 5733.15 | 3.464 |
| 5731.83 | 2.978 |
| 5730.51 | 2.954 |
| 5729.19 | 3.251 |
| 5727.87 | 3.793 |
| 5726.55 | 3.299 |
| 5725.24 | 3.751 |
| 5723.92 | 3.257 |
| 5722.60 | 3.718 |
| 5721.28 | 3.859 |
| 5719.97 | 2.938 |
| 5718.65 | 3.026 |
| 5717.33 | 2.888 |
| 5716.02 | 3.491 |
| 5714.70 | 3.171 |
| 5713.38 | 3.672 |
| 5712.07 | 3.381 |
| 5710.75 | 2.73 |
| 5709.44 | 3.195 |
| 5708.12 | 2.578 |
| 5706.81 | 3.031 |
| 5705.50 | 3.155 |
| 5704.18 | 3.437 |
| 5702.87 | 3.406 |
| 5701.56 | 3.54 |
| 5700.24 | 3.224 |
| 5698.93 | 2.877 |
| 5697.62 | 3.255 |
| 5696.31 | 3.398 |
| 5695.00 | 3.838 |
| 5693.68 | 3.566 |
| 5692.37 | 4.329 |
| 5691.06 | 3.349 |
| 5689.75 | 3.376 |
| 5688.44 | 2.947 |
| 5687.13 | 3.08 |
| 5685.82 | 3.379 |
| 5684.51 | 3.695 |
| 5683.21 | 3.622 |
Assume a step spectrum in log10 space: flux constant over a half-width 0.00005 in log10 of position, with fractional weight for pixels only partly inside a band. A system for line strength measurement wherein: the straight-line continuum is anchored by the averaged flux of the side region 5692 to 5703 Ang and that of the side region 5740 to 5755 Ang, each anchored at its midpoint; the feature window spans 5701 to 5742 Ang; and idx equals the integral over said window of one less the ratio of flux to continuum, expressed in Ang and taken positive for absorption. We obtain 1.4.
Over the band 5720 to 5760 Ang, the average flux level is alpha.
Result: 3.39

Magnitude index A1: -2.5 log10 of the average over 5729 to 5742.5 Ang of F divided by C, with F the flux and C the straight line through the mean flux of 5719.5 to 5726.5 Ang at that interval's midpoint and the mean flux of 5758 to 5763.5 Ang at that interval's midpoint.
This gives 0.060 mag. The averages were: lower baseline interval 3.51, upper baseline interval 3.23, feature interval 3.23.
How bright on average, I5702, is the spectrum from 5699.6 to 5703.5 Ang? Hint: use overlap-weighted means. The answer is 3.39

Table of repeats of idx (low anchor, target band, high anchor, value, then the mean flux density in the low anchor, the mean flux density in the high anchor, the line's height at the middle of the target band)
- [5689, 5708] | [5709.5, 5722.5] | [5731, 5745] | 0.26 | 3.39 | 3.25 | 3.33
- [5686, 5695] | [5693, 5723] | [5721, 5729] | 2.11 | 3.46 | 3.58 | 3.52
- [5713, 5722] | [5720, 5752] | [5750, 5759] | 0.38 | 3.28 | 3.51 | 3.4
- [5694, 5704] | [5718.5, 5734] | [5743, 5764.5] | 0.08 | 3.37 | 3.4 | 3.39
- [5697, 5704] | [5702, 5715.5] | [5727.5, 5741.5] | 0.39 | 3.27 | 3.29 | 3.28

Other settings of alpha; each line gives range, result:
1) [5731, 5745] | 3.25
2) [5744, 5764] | 3.41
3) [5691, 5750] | 3.32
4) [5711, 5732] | 3.34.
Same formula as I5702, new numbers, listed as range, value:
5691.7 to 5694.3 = 3.95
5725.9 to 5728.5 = 3.54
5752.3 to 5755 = 3.34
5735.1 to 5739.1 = 3.22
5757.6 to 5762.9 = 3.22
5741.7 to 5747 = 3.22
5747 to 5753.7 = 3.39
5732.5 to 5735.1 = 3.39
